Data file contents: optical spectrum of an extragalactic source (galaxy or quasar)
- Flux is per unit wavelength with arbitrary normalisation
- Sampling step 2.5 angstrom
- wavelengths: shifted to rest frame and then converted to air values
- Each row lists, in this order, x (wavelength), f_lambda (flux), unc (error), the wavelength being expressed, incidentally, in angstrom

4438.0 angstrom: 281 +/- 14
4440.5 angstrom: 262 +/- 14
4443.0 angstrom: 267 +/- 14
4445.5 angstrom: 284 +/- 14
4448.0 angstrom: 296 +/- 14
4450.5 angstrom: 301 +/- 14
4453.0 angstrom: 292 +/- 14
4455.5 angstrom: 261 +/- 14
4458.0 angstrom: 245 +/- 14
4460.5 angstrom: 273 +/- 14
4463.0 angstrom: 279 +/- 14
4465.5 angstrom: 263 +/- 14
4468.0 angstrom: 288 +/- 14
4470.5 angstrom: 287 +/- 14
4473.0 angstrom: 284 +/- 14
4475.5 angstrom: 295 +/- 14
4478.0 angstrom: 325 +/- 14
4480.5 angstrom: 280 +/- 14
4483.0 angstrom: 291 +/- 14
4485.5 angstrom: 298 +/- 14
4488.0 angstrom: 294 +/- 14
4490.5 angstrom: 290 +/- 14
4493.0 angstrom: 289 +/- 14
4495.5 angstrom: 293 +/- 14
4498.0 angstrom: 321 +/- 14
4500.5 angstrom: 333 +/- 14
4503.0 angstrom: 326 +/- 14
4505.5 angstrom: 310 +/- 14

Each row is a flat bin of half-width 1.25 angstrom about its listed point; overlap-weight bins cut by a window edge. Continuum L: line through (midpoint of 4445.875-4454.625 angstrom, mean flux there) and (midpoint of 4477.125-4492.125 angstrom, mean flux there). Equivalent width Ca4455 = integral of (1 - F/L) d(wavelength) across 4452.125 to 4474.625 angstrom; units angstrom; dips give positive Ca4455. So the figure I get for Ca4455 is 1.5 angstrom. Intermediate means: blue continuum 294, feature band 275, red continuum 295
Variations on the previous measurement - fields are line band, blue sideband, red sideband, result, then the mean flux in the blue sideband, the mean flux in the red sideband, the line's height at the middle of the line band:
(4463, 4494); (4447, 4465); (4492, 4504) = 0.65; 277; 313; 296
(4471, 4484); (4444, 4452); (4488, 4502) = 0.24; 293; 305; 300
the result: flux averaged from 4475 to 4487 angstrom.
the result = 298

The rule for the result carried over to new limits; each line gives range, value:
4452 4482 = 281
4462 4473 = 280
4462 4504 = 296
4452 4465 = 269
